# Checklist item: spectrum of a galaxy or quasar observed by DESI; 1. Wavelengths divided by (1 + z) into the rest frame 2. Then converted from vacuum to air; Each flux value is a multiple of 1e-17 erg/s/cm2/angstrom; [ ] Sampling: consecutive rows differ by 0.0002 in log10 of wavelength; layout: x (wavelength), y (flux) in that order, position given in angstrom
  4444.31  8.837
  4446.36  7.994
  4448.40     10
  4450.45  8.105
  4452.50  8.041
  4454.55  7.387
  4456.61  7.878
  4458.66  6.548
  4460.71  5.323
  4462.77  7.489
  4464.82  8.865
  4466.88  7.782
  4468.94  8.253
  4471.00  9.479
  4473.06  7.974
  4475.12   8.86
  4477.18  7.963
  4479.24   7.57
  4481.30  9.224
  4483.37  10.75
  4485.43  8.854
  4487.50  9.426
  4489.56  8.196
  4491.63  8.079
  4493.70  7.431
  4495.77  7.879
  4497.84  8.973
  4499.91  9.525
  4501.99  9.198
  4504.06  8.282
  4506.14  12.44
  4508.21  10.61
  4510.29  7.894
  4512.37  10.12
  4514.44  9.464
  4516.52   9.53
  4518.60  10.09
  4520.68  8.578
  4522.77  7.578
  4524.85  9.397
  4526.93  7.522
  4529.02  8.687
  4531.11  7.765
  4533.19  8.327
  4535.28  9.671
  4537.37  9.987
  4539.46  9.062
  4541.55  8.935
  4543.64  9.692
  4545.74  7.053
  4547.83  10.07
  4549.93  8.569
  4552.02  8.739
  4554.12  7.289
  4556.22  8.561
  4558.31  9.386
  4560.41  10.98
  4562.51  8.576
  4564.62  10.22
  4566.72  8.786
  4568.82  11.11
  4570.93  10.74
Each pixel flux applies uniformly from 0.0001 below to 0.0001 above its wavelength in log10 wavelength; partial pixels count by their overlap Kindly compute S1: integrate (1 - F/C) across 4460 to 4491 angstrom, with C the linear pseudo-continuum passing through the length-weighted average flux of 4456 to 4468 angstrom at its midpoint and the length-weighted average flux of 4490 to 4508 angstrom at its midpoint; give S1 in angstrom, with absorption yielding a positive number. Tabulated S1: -1.9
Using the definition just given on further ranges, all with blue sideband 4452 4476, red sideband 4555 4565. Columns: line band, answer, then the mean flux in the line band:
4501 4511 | -1.4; 9.75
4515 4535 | 0.4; 8.67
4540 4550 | 0.3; 8.9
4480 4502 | -1.5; 8.83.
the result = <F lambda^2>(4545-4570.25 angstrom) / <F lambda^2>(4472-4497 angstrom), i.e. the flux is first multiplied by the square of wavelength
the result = 1.11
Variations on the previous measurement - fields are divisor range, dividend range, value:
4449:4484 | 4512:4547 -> 1.13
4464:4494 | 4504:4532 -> 1.08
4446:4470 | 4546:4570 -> 1.24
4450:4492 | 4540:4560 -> 1.11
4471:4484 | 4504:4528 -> 1.09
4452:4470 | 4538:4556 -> 1.21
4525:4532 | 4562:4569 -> 1.19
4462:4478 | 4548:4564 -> 1.12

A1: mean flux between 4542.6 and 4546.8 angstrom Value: 8.37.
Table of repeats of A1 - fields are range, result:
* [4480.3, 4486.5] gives 9.6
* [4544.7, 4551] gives 8.57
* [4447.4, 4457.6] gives 8.27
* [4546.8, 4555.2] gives 8.66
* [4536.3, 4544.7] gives 9.41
